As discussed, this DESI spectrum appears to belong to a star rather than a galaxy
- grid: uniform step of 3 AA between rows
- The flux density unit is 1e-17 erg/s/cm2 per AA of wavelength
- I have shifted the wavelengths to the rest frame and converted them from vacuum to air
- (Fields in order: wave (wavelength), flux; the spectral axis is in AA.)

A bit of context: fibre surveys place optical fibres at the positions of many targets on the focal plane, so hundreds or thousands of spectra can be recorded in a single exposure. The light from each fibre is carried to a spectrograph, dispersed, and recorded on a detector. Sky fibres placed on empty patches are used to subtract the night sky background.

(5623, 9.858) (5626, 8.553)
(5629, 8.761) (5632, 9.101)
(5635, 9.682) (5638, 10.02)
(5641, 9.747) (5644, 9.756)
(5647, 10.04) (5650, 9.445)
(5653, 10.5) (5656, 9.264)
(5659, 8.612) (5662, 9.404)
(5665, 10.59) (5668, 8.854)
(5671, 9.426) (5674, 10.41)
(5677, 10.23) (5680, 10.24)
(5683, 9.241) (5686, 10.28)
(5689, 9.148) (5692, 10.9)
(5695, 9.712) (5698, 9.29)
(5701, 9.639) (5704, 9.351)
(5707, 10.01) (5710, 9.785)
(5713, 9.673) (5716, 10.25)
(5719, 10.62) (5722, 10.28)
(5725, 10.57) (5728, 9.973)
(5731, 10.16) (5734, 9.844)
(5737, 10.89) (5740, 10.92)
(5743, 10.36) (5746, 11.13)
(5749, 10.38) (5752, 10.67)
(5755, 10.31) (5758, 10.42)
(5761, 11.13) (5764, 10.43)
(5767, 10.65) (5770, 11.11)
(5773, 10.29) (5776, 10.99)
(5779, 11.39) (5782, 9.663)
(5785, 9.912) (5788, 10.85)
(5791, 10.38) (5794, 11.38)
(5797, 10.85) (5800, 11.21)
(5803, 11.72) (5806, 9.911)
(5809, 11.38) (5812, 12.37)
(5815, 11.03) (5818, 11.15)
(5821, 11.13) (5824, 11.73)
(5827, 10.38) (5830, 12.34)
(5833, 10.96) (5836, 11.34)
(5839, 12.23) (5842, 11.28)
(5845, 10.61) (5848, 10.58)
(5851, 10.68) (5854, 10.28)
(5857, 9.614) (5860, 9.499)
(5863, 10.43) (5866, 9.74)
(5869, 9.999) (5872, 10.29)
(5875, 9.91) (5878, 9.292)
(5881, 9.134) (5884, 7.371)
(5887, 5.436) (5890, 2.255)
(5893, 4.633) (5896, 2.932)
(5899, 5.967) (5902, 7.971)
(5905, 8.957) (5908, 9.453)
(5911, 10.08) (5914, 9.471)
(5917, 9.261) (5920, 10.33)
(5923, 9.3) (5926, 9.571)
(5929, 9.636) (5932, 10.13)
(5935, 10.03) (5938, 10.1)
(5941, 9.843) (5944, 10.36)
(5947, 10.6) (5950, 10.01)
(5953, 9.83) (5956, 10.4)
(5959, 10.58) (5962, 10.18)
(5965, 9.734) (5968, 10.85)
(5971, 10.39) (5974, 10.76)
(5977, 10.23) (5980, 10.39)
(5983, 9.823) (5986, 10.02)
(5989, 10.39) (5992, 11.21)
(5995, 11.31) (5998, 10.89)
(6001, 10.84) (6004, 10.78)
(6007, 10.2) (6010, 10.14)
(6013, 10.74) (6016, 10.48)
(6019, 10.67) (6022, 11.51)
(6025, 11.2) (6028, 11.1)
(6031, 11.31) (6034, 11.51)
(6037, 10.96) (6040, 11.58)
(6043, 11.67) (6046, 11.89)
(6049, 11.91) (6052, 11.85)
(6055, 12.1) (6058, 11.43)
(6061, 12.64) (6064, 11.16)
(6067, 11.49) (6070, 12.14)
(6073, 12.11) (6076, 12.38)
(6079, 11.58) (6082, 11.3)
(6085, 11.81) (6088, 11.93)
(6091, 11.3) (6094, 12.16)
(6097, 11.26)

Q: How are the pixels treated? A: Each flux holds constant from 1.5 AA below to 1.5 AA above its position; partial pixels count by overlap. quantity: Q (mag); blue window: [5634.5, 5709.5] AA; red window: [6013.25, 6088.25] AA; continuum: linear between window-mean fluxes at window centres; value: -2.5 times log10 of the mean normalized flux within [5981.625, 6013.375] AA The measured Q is 0.07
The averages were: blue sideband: 9.75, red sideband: 11.6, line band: 10.6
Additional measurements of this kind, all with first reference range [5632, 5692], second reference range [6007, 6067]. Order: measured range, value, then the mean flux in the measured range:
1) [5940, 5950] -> 0.07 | 10.3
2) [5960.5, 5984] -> 0.08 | 10.3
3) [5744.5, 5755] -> -0.06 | 10.7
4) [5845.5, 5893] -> 0.20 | 8.87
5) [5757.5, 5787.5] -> -0.04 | 10.6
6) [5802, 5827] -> -0.09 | 11.2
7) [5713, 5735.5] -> -0.02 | 10.2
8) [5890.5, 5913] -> 0.47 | 6.98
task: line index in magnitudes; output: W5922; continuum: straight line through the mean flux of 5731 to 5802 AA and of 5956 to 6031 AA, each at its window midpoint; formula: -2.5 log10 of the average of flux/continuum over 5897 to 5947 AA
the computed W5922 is 0.14 mag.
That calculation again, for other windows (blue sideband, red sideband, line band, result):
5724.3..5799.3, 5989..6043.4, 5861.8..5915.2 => 0.332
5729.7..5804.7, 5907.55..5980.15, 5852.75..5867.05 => 0.048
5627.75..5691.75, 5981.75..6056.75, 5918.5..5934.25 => 0.094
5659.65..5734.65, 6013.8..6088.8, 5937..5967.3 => 0.094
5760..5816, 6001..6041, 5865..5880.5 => 0.114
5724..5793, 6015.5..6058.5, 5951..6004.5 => 0.078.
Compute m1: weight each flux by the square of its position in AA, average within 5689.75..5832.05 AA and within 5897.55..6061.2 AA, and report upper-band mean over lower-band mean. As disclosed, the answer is 1.1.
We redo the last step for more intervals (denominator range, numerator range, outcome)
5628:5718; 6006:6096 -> 1.34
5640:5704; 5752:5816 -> 1.16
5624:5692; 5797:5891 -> 1.13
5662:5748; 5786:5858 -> 1.15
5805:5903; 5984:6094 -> 1.27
